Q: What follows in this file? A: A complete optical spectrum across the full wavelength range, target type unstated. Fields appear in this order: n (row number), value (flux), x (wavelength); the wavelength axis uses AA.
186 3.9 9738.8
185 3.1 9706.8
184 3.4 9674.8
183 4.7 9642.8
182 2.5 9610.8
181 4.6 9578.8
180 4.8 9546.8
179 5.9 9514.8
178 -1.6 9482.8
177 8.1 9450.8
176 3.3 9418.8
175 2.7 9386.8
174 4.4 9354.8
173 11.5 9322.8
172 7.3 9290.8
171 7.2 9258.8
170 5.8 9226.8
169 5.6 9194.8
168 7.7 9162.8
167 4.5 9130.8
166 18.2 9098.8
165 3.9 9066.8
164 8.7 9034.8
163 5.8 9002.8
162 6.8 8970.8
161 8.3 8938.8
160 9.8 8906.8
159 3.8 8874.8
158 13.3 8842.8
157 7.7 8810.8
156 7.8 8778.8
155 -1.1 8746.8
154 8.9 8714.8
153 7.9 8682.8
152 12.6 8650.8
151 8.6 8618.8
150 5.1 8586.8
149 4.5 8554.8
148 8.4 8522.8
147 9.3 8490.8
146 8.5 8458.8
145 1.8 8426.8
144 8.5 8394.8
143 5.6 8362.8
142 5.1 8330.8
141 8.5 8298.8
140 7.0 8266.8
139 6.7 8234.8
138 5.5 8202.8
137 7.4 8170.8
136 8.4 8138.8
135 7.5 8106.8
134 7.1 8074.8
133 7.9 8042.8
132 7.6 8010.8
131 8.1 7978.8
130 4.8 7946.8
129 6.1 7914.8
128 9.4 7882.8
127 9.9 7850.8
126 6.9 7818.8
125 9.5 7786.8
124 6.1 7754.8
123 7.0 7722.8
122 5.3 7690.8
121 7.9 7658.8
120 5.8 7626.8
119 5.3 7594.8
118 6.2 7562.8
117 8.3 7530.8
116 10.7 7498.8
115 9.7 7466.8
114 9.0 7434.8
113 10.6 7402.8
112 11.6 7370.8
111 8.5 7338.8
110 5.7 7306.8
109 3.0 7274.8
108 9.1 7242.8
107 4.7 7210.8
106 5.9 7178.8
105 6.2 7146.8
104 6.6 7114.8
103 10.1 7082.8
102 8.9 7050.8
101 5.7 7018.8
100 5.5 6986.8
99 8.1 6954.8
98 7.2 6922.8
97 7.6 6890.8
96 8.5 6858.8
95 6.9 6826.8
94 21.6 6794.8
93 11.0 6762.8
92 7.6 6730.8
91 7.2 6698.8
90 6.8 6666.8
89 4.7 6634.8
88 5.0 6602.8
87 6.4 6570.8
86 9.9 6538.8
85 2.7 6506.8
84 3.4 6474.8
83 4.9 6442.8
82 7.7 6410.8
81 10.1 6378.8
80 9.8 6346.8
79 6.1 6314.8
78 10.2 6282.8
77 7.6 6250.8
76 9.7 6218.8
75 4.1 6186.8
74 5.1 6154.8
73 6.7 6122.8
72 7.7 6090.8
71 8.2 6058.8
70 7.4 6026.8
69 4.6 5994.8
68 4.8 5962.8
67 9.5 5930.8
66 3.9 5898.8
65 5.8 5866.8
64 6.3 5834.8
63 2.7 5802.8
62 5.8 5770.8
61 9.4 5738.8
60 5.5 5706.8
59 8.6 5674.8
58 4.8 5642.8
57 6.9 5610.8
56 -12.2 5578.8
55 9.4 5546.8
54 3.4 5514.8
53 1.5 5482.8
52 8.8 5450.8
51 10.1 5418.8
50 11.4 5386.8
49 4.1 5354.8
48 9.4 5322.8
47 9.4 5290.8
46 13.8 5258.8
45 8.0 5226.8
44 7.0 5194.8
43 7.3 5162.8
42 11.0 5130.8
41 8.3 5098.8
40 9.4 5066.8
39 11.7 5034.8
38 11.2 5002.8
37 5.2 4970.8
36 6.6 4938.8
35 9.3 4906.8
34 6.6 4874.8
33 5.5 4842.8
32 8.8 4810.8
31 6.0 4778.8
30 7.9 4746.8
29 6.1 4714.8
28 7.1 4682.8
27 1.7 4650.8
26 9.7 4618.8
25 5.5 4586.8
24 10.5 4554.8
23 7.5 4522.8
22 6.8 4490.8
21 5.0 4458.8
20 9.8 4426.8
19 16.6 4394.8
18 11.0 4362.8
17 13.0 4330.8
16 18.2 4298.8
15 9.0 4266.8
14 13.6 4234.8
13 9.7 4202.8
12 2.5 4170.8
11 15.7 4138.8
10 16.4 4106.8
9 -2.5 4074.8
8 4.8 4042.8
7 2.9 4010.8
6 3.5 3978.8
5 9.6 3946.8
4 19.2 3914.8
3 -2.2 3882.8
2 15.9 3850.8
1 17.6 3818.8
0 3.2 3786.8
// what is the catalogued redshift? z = 0.82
